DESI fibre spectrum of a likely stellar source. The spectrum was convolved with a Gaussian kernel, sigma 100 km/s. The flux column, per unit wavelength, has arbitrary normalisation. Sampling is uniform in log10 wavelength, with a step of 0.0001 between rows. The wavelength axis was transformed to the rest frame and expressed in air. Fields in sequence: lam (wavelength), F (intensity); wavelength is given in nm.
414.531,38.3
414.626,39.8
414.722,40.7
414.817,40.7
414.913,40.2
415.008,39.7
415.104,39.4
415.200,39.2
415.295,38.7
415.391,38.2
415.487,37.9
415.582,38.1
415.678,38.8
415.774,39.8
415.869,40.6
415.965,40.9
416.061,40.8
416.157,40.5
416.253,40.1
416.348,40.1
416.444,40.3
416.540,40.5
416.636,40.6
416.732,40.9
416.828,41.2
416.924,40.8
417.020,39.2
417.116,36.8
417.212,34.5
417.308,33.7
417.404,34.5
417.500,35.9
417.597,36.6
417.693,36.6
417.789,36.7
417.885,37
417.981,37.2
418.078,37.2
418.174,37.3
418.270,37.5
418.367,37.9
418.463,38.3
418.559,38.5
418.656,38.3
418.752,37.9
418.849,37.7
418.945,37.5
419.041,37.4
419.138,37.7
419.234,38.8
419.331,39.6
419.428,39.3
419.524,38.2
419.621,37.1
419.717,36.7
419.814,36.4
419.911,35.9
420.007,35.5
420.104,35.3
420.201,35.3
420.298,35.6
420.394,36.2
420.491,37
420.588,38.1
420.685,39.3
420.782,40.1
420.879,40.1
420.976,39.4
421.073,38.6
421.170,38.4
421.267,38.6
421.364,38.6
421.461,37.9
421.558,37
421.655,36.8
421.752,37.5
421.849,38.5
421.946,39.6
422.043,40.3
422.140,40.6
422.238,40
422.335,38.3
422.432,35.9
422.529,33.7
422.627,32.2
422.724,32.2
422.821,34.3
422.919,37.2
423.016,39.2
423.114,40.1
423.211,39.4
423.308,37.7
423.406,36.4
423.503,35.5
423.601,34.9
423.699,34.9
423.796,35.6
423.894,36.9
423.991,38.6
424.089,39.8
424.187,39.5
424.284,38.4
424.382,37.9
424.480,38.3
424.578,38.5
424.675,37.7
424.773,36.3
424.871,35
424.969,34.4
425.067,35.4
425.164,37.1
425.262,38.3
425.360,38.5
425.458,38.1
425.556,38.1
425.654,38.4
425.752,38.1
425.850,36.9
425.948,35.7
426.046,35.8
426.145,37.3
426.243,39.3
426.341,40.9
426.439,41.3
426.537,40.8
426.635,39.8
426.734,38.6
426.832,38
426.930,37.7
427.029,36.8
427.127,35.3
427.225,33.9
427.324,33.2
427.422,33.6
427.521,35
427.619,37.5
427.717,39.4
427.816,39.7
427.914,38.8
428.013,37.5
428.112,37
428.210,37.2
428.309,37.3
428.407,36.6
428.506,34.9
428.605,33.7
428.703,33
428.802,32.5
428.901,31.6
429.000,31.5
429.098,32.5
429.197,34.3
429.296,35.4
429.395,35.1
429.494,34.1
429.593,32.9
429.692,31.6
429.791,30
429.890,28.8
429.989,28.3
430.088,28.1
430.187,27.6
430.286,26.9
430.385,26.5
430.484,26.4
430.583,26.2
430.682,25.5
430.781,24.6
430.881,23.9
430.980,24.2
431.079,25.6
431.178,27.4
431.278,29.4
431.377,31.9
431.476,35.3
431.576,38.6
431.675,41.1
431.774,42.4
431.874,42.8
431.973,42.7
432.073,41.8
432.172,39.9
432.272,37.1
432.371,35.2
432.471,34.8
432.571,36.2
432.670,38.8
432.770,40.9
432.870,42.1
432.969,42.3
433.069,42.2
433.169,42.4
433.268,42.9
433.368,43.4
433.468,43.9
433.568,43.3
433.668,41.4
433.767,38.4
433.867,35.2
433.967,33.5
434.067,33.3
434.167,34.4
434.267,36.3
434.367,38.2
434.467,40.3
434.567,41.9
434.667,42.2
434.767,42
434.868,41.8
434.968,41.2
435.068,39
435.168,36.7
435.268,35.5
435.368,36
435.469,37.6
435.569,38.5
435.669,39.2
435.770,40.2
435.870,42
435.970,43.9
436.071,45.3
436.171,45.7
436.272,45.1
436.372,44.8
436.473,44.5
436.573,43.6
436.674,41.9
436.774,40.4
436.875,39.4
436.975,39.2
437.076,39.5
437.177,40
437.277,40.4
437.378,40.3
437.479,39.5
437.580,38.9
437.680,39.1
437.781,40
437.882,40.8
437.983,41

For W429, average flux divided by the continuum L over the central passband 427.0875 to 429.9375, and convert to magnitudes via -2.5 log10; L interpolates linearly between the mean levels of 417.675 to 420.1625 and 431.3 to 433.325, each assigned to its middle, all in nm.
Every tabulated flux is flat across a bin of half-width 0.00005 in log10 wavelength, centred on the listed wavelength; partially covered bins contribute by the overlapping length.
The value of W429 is 0.13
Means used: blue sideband 37.4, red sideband 39.5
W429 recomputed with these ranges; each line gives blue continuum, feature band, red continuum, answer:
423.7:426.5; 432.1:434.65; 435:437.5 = 0.02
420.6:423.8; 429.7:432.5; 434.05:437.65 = 0.23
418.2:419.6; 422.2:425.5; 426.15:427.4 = 0.03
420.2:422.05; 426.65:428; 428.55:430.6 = -0.12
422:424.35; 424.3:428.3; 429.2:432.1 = -0.08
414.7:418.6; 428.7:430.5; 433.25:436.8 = 0.28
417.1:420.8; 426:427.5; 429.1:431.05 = -0.19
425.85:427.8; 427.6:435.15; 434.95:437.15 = 0.10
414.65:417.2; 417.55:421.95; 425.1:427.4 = 0.04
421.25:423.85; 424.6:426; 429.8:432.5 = -0.05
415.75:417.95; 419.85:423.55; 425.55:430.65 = -0.01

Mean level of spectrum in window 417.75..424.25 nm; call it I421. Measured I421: 37.5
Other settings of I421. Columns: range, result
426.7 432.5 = 33.7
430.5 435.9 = 37.2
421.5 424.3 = 37.3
